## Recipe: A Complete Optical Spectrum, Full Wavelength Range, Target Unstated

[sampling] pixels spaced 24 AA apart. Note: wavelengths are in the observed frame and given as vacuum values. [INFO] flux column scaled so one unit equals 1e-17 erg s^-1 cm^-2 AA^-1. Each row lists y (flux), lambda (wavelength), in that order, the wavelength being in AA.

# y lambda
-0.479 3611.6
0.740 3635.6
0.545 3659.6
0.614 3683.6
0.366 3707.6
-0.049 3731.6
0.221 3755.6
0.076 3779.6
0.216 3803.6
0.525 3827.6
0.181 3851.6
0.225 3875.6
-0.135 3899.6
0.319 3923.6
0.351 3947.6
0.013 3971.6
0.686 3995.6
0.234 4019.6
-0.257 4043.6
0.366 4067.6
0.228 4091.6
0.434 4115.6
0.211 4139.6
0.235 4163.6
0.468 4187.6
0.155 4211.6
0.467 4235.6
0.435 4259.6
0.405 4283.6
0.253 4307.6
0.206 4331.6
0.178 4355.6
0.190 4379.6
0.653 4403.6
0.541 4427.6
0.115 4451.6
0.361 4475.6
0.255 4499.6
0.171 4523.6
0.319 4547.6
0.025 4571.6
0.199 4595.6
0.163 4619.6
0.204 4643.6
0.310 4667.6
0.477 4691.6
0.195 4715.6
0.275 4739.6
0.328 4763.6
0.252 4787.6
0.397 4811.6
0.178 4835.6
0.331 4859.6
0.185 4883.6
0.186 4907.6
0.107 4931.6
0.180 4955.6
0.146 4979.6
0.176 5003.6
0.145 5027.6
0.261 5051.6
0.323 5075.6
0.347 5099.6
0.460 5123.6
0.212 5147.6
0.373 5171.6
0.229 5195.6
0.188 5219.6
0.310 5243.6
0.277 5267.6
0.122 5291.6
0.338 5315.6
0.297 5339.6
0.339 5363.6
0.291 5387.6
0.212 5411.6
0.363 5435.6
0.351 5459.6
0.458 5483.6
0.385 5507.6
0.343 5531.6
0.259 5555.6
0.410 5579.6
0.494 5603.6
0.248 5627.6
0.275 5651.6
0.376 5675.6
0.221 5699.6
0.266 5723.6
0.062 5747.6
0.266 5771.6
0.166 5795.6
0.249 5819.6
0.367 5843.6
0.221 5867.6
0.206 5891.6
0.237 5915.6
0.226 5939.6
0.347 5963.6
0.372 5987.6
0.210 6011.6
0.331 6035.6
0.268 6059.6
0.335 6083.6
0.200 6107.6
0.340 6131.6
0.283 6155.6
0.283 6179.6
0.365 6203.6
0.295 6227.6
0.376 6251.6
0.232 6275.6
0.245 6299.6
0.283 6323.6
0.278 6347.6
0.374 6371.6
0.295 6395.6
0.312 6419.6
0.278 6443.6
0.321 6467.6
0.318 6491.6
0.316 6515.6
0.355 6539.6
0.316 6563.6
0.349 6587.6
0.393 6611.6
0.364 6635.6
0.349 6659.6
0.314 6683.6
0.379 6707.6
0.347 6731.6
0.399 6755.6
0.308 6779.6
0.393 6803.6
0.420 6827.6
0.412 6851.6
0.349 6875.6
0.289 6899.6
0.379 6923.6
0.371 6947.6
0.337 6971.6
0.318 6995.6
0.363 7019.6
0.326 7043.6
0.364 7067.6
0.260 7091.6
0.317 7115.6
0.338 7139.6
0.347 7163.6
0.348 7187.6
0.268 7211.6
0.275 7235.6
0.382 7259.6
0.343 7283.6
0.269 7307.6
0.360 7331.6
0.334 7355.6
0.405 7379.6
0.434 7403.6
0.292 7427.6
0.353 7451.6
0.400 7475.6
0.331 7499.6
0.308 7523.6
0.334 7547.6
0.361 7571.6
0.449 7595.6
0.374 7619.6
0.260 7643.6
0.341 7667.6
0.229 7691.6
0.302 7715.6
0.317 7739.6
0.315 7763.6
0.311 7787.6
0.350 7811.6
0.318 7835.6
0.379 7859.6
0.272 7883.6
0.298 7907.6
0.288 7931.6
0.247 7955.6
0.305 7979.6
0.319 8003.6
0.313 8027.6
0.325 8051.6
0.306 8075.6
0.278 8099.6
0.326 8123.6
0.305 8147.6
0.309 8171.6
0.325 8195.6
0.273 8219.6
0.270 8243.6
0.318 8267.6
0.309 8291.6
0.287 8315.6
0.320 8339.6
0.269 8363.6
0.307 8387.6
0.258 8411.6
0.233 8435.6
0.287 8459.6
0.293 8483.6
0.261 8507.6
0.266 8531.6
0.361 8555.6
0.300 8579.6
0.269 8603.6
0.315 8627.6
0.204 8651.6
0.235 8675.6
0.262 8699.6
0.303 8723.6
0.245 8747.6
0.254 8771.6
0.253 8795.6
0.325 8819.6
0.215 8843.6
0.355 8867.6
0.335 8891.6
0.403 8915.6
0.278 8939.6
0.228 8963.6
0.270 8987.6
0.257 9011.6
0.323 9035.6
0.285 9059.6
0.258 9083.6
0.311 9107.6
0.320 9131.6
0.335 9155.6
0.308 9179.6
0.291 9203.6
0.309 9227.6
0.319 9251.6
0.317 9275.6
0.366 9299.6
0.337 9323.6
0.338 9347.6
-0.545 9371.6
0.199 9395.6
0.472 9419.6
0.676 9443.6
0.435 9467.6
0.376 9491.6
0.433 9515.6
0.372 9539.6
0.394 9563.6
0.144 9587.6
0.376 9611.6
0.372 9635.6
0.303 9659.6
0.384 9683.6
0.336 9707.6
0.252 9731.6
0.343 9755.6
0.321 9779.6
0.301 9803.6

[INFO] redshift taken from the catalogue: 0.35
